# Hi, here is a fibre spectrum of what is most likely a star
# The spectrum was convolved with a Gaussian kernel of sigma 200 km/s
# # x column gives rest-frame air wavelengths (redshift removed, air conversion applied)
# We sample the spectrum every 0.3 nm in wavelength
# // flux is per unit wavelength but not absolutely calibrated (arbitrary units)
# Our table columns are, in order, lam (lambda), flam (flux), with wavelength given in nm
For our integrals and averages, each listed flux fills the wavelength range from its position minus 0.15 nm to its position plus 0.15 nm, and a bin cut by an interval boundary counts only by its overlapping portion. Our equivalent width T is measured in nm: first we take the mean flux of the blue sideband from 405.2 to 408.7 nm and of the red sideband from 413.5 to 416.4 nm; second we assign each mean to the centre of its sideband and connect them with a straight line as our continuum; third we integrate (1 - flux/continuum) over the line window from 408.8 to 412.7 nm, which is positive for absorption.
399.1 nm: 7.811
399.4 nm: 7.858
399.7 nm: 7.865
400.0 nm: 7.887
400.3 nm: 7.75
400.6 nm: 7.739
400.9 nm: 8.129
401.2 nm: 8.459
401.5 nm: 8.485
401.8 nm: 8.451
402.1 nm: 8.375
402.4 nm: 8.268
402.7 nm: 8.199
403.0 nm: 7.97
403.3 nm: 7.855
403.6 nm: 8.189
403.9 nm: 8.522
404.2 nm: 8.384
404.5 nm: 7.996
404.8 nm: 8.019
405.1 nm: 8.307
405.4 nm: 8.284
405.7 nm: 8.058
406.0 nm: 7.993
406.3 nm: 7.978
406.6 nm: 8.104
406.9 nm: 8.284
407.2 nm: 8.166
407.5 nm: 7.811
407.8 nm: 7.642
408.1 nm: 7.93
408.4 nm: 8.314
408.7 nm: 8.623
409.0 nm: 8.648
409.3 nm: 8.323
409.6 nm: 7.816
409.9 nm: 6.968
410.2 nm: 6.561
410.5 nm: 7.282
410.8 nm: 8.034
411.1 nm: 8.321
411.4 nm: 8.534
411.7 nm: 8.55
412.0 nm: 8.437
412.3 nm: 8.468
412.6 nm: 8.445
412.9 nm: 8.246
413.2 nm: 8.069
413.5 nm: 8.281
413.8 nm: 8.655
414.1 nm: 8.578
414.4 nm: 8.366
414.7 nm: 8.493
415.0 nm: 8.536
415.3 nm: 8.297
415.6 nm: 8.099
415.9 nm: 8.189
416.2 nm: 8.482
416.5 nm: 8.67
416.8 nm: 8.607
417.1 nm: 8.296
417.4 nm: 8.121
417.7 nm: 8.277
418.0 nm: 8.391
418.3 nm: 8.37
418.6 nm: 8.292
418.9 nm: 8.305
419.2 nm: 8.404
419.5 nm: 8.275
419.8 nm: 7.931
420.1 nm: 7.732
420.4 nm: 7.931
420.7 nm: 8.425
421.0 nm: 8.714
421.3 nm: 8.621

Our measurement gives 0.10 nm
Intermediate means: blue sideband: 8.08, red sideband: 8.41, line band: 8.03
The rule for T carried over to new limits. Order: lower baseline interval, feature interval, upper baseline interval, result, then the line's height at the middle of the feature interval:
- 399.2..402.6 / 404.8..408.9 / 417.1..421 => 0.016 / 8.15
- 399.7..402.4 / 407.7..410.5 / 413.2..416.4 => 0.150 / 8.29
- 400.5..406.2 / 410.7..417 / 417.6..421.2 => -0.125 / 8.24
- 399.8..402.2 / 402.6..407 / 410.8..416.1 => 0.042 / 8.22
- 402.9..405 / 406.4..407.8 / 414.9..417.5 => 0.027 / 8.2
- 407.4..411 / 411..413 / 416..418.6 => -0.102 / 8.03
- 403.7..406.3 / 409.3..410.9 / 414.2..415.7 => 0.170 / 8.28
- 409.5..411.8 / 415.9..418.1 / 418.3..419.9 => -0.070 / 8.13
